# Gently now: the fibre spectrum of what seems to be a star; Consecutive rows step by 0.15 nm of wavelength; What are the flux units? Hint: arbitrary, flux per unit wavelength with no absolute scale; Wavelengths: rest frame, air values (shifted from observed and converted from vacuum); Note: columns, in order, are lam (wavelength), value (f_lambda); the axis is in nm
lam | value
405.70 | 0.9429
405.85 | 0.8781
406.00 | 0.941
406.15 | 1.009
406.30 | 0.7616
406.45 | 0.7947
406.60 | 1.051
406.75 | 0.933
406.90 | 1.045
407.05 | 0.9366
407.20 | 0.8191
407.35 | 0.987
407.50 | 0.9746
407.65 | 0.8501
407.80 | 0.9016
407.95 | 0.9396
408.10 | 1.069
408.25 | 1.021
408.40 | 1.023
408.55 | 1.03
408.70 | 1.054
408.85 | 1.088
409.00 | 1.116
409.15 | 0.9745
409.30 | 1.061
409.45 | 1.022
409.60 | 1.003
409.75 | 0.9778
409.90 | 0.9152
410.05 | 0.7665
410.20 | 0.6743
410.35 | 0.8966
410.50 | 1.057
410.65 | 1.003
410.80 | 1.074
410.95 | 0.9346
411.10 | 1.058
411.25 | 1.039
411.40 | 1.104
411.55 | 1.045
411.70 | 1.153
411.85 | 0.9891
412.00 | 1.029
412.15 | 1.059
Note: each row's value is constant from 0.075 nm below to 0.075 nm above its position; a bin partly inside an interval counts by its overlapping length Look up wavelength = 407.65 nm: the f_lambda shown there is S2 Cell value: 0.8501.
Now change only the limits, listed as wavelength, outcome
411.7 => 1.153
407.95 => 0.9396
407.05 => 0.9366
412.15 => 1.059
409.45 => 1.022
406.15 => 1.009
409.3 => 1.061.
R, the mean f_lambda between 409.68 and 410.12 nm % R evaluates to 0.887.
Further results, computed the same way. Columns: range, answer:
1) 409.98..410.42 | 0.778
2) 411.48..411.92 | 1.06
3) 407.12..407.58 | 0.926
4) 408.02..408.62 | 1.03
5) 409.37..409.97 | 0.981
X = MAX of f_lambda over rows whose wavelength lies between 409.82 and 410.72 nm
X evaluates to 1.057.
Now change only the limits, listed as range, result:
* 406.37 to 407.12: 1.051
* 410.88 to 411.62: 1.104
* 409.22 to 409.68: 1.061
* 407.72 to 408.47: 1.069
